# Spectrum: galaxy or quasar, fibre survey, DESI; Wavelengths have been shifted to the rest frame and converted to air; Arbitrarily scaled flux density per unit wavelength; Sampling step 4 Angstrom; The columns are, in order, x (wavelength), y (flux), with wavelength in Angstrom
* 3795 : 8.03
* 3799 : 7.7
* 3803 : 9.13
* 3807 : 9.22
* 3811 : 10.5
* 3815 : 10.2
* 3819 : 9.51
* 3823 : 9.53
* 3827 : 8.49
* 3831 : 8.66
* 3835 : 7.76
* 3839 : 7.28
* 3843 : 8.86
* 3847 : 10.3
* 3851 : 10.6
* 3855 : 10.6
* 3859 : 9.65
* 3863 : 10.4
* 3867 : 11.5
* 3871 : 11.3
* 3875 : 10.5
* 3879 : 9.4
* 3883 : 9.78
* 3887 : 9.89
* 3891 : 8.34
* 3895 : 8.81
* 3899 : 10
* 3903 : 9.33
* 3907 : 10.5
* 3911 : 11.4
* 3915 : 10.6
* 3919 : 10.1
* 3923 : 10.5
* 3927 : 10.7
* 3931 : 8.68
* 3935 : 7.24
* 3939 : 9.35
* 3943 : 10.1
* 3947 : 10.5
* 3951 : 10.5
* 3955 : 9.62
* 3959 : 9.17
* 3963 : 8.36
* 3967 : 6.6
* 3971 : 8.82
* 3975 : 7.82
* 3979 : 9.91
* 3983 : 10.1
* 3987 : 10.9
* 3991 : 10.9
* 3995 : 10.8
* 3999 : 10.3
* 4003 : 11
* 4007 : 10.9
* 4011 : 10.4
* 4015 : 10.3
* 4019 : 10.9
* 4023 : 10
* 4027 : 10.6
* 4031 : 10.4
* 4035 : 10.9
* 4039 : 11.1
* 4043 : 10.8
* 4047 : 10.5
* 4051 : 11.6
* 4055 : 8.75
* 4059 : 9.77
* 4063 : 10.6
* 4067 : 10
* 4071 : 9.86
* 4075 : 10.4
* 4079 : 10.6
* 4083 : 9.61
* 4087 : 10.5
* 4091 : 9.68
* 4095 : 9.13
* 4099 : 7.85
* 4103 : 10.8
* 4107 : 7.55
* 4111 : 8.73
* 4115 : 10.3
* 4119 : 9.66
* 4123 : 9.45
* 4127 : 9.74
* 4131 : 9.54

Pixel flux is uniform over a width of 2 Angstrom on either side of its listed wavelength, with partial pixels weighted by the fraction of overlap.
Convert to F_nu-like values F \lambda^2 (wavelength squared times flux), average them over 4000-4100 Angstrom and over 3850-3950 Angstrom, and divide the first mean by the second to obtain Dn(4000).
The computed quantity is 1.11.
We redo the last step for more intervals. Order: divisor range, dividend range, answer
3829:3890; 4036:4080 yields 1.18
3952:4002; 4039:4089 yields 1.13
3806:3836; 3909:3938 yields 1.12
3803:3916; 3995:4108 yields 1.15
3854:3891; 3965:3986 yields 0.90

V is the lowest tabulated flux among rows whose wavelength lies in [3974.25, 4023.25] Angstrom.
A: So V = 7.82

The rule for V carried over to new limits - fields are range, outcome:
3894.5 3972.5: 6.6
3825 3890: 7.28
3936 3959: 9.17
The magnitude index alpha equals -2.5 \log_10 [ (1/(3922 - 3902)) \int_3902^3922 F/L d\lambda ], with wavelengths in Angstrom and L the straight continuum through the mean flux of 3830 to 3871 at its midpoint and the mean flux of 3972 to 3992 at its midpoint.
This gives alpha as -0.08 mag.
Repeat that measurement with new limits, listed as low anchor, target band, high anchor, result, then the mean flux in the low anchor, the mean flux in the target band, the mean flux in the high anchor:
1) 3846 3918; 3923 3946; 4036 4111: 0.08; 10.2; 9.38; 9.93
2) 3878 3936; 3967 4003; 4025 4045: 0.06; 9.73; 9.82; 10.8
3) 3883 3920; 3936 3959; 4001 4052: 0.04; 9.87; 9.82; 10.7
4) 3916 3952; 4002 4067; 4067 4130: -0.09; 9.74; 10.5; 9.6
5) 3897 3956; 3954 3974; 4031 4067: 0.20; 9.95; 8.42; 10.5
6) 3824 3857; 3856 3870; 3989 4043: -0.14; 9.08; 10.6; 10.7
